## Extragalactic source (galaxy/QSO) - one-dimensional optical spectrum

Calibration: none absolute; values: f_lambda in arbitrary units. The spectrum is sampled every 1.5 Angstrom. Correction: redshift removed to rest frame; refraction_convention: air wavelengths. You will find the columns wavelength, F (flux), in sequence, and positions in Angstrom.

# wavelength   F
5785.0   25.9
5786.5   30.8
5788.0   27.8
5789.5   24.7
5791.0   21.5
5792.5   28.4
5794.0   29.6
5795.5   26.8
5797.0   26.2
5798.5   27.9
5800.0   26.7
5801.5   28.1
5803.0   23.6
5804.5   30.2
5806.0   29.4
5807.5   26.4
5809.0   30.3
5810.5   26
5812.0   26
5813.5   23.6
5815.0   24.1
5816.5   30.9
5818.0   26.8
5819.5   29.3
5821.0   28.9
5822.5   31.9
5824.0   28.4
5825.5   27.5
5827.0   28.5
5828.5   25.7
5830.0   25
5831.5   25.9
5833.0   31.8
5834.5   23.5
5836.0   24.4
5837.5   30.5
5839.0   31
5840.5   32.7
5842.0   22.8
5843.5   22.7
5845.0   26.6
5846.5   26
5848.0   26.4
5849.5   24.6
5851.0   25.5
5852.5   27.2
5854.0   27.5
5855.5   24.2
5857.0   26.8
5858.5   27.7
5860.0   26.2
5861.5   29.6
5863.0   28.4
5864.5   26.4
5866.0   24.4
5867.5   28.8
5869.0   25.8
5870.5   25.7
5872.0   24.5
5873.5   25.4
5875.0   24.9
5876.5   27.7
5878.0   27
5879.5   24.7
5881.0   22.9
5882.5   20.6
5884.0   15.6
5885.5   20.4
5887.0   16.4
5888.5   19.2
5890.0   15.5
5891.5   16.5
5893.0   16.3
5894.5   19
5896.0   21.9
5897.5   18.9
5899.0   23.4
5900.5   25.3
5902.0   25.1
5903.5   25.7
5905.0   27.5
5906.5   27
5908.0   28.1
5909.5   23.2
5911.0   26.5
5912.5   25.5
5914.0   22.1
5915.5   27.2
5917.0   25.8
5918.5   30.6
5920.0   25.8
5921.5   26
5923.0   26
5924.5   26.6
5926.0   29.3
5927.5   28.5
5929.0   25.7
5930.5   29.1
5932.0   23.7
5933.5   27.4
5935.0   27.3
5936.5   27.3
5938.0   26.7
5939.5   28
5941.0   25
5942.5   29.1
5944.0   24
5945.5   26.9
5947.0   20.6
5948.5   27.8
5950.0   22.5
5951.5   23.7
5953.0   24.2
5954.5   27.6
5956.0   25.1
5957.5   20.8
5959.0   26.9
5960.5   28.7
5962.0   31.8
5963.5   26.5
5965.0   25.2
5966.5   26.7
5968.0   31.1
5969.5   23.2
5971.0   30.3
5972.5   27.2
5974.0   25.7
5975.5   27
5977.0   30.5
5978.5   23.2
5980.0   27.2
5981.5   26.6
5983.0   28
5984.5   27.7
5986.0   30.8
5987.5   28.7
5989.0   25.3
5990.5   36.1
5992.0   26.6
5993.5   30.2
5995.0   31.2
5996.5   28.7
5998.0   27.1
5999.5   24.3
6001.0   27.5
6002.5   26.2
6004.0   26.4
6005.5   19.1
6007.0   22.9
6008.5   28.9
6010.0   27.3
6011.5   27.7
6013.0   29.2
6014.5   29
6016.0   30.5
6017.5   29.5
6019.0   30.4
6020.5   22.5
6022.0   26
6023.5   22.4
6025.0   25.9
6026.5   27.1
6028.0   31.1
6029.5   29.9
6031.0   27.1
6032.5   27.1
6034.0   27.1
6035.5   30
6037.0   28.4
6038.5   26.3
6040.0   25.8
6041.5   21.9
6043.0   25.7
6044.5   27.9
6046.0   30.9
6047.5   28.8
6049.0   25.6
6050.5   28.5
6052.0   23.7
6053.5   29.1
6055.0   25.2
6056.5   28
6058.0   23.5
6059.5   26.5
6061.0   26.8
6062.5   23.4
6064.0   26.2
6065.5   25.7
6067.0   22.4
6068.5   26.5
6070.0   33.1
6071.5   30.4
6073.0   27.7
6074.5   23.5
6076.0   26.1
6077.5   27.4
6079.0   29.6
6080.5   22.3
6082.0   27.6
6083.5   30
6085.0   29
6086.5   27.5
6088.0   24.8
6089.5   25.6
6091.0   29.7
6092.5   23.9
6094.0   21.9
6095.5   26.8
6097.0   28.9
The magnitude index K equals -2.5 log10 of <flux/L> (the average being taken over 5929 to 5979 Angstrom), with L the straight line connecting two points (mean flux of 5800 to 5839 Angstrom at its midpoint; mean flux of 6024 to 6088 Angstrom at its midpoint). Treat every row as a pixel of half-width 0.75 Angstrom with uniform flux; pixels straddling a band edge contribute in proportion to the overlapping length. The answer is 0.03 mag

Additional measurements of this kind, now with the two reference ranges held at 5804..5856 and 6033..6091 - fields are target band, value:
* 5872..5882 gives 0.078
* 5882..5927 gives 0.165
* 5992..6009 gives 0.015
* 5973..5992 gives -0.041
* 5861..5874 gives 0.025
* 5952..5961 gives 0.066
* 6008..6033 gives -0.033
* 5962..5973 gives -0.020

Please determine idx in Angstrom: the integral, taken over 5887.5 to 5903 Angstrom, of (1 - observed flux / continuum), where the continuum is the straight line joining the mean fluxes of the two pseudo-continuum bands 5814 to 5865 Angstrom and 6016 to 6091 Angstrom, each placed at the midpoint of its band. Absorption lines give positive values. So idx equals 4.0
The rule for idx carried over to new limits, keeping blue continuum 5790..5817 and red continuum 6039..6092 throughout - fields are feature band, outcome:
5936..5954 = 0.9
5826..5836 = 0.1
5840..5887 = 2.8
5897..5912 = 0.9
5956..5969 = -0.1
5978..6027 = -0.9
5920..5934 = 0.0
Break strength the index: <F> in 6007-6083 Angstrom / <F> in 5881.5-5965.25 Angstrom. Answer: 1.10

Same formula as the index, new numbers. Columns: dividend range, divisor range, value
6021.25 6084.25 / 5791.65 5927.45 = 1.04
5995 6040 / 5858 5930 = 1.11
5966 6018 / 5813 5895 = 1.09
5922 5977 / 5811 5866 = 0.98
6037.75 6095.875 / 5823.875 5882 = 1.00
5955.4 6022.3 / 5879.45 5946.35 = 1.13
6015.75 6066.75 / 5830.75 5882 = 1.01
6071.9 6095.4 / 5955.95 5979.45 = 0.98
